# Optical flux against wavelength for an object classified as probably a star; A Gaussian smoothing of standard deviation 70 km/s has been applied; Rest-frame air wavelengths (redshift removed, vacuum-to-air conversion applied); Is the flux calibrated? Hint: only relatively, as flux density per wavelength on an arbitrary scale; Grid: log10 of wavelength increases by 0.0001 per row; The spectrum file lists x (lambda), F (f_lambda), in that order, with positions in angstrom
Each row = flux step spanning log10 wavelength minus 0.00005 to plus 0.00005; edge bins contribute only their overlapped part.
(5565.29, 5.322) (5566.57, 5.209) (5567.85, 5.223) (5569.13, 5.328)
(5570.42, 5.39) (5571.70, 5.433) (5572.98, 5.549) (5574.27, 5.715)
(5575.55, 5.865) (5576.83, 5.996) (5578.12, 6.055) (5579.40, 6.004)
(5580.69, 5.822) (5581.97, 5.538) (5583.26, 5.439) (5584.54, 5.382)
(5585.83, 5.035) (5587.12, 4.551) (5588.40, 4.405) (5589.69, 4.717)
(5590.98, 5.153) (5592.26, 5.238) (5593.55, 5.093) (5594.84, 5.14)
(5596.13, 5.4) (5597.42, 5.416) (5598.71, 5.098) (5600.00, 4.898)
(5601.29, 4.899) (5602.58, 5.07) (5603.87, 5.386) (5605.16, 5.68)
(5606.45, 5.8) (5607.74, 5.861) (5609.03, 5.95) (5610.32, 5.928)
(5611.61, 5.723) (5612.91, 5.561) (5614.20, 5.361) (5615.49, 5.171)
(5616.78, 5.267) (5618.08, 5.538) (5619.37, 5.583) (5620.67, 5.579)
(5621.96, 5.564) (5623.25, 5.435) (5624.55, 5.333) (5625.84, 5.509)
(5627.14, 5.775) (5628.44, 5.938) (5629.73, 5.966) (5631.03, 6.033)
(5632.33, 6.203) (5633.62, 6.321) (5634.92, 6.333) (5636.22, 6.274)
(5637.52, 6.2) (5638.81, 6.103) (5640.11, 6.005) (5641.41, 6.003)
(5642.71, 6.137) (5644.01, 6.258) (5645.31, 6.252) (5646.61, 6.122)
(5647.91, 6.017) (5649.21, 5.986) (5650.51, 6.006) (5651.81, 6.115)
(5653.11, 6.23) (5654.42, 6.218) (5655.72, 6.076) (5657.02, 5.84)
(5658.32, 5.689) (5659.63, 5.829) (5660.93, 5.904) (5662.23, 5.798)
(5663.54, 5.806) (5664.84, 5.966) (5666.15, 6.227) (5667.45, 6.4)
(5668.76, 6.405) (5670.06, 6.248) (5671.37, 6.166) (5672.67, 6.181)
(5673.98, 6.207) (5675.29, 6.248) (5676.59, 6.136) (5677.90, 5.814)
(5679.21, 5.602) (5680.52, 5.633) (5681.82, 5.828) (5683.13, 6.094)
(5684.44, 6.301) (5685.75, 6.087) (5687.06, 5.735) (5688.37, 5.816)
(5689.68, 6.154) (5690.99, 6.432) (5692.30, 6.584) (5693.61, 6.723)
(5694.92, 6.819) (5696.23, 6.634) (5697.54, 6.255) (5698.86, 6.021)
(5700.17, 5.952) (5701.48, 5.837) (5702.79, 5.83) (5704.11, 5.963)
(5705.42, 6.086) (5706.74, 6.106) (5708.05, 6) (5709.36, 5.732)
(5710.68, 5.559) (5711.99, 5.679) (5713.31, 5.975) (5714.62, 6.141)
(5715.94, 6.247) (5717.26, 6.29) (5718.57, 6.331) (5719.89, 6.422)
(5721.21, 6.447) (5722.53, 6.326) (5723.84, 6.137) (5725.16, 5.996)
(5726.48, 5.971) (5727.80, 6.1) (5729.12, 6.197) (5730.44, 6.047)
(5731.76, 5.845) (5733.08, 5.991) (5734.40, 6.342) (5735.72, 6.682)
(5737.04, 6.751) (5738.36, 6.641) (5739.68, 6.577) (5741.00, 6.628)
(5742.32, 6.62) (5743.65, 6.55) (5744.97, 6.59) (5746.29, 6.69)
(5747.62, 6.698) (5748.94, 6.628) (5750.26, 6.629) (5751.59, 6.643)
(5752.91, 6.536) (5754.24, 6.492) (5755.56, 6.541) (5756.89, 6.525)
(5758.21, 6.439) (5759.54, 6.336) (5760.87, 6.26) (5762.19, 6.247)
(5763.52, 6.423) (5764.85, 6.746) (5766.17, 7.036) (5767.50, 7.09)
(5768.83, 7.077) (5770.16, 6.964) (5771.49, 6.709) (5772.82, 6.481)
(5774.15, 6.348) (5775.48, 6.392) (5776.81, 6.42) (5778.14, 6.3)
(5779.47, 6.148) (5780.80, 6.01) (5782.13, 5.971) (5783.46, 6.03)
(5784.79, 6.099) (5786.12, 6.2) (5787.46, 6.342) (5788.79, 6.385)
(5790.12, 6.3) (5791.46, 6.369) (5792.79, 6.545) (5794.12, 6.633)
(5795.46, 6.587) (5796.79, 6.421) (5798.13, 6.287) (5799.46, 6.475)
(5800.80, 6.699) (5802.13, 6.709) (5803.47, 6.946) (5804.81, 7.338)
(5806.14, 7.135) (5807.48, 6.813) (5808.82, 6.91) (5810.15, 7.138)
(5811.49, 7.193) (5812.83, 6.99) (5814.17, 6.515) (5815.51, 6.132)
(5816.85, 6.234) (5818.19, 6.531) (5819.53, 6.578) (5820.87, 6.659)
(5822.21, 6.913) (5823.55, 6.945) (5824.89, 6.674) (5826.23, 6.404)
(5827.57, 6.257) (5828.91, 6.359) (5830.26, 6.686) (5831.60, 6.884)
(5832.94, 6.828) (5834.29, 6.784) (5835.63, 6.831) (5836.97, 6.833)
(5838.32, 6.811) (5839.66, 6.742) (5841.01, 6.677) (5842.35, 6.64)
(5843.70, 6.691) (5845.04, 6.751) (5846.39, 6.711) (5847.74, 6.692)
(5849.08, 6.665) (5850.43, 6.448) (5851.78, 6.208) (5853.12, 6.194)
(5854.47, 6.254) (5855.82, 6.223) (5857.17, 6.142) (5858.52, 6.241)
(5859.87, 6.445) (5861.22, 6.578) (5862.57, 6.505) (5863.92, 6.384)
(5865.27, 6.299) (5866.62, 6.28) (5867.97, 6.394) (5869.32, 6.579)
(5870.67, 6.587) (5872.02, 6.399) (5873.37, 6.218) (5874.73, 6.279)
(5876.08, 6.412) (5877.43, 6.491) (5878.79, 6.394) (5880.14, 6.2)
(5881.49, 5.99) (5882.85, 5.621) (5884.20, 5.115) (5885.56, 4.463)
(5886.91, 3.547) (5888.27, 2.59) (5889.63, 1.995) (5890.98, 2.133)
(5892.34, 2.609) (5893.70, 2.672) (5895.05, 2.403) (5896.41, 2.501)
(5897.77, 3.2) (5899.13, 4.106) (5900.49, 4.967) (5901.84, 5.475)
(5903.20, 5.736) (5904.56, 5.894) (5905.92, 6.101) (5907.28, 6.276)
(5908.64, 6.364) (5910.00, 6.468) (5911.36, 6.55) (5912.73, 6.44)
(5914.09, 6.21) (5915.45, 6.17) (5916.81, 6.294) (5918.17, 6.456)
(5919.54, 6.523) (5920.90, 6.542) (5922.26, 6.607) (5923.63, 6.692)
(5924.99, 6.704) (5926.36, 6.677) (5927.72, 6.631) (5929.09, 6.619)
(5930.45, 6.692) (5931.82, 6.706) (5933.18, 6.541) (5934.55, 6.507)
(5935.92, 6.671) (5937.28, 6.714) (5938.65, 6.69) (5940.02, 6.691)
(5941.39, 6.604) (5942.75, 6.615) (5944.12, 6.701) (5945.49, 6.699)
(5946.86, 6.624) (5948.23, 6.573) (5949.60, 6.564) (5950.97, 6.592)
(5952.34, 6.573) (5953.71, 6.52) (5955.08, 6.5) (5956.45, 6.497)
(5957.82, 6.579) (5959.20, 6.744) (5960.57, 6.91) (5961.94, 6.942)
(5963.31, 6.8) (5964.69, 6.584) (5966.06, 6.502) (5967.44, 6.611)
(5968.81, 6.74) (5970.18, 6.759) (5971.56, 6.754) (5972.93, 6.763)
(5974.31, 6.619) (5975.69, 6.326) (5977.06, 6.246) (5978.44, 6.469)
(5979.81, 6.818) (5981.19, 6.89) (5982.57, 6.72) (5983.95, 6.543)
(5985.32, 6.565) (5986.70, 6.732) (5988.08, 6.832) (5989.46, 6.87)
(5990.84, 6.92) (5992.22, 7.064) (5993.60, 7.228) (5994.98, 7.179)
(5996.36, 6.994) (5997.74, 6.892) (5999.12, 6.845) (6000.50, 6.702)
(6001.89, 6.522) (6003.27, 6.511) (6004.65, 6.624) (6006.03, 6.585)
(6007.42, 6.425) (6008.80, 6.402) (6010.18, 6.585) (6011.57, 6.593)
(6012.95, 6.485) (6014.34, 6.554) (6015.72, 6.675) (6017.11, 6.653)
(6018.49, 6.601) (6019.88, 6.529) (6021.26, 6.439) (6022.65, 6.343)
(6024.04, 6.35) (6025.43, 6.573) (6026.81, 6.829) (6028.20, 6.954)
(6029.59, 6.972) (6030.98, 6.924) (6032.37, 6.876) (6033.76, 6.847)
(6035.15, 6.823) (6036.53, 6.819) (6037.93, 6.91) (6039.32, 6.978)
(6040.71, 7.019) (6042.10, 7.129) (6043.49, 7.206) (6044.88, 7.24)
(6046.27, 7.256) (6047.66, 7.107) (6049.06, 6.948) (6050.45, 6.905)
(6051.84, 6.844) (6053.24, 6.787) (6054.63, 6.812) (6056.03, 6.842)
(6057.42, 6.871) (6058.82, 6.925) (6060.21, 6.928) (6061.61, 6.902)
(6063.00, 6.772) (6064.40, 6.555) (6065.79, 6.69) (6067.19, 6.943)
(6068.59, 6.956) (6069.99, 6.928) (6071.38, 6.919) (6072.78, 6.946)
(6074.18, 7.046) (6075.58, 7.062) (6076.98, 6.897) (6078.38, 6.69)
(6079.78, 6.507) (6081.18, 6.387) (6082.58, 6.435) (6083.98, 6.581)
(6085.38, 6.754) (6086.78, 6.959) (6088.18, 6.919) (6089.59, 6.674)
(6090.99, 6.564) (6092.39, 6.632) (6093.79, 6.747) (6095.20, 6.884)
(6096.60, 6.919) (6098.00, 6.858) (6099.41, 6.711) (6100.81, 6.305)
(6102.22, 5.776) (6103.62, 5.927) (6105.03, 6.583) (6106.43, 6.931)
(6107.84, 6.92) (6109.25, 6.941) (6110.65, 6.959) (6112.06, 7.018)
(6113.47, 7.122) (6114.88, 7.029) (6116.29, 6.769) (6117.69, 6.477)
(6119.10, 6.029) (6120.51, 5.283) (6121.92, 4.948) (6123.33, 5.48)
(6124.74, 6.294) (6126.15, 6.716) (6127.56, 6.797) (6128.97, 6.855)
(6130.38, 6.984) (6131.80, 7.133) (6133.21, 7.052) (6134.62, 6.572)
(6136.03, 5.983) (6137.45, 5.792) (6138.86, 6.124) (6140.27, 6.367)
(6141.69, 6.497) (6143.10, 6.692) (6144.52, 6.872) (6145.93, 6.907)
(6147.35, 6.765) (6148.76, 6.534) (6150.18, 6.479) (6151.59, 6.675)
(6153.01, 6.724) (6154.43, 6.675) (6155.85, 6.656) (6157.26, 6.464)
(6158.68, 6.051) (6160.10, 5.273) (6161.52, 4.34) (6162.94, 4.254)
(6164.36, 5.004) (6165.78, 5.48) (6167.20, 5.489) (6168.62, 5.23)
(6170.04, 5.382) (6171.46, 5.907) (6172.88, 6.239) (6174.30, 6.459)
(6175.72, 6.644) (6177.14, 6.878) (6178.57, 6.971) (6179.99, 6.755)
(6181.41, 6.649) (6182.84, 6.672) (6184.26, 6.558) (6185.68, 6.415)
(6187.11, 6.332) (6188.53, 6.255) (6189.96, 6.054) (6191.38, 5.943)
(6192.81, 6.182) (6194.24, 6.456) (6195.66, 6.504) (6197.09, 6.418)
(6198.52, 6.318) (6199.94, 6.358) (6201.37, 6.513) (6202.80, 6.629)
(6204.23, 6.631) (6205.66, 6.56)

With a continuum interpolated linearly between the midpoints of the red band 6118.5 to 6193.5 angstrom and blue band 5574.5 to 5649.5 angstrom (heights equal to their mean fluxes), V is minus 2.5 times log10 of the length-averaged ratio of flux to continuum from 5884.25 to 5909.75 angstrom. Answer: 0.396 mag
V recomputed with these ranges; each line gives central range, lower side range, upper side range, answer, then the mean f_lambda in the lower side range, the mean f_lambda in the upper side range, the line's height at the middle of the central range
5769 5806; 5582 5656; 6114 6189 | -0.11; 5.64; 6.26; 5.84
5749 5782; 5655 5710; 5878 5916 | -0.17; 6.08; 4.79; 5.58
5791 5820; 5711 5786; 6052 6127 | -0.04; 6.4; 6.65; 6.44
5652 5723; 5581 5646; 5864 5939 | -0.09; 5.57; 5.65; 5.59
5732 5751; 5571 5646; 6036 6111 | -0.11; 5.6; 6.81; 5.95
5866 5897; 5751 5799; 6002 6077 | 0.33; 6.45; 6.8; 6.59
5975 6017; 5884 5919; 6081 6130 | -0.20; 4.72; 6.55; 5.57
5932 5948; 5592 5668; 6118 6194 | -0.10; 5.77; 6.22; 6.04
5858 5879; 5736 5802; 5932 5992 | 0.03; 6.5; 6.66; 6.58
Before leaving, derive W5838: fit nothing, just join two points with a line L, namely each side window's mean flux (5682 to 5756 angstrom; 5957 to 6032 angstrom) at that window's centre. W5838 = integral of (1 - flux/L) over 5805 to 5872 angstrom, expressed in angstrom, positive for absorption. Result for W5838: -1.59 angstrom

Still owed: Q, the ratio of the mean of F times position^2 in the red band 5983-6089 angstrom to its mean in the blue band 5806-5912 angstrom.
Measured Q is 1.21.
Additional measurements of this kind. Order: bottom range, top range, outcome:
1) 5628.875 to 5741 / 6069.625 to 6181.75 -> 1.22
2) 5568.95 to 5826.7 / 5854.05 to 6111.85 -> 1.15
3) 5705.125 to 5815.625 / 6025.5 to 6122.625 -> 1.17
